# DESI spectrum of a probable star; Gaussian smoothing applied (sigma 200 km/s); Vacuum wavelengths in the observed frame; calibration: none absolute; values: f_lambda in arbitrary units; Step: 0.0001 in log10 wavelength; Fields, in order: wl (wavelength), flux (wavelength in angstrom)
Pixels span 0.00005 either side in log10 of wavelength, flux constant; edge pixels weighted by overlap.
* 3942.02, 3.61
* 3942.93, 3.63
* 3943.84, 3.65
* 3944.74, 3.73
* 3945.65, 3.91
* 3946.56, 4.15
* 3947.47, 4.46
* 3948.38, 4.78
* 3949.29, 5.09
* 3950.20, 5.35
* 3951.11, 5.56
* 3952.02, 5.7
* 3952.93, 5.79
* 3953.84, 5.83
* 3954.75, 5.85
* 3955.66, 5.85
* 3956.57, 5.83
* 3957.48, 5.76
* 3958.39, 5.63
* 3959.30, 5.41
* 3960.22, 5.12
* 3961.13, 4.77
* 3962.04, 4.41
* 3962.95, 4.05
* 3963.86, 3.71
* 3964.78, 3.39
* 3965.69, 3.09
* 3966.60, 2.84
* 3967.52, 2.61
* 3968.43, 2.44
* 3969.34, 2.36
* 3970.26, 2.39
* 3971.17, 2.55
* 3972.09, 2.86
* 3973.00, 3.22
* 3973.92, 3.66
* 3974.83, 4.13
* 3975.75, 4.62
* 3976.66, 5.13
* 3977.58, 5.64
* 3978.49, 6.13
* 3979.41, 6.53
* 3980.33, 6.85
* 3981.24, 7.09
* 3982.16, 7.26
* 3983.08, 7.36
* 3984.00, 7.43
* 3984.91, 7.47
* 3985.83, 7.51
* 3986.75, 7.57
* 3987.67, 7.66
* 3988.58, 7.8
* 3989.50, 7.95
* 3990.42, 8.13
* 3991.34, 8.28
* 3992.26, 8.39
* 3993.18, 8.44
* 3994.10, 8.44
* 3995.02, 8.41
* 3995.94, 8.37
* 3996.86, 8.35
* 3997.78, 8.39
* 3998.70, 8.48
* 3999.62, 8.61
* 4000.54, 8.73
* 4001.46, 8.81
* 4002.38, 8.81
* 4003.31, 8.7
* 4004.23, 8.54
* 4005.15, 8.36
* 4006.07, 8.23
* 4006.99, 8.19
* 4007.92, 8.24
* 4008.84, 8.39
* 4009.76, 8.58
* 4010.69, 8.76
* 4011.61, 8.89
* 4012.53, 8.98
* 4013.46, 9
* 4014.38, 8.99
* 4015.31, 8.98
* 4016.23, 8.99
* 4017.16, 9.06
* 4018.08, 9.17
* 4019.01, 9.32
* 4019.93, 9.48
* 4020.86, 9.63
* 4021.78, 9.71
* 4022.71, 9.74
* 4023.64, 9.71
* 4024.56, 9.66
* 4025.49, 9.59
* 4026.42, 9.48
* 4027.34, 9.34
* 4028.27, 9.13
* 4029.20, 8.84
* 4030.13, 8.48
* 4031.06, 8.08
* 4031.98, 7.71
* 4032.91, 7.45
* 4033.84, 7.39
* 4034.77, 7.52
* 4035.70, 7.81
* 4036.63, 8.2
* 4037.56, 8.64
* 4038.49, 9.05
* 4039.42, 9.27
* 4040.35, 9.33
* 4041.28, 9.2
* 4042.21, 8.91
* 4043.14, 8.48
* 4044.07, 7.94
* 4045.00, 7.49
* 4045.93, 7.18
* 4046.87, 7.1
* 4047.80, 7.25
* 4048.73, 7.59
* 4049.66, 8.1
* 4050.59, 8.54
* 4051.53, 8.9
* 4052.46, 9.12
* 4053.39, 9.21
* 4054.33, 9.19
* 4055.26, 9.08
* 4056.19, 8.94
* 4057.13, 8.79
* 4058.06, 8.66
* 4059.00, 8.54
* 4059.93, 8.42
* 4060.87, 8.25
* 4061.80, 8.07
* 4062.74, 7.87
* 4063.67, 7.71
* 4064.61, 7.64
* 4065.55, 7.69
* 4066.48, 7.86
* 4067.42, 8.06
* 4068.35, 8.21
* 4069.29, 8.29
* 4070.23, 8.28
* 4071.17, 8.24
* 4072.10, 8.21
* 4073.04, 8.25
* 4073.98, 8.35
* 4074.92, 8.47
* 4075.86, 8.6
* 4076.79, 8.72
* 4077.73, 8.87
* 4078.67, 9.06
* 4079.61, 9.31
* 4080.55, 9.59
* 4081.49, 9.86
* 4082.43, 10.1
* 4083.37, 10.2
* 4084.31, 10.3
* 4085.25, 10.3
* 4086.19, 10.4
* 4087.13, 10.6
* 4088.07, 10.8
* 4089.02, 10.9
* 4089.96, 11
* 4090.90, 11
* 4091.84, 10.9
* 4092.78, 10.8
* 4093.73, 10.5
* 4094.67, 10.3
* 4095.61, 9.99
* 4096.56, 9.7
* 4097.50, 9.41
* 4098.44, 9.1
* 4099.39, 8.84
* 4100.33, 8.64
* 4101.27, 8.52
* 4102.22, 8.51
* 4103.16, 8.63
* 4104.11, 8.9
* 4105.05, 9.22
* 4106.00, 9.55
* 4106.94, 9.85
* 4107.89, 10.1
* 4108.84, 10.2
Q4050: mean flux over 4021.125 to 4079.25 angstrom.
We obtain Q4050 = 8.48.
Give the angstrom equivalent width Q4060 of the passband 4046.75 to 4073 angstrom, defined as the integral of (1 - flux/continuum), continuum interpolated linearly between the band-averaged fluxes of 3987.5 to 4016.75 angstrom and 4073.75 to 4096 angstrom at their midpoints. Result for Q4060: 3.4 angstrom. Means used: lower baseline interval 8.51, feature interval 8.3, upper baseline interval 9.97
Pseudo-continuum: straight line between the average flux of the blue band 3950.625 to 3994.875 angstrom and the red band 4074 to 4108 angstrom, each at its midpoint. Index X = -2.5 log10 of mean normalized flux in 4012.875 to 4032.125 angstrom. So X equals -0.248 mag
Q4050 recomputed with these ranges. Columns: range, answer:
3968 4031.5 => 7.7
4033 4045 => 8.41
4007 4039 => 8.81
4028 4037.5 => 8.06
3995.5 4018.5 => 8.66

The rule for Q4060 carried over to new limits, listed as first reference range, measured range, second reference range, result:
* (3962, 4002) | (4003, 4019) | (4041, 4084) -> -4.03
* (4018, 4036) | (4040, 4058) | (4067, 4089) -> 1.15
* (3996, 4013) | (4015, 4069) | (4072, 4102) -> 2.93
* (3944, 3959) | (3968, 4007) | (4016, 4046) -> 0.45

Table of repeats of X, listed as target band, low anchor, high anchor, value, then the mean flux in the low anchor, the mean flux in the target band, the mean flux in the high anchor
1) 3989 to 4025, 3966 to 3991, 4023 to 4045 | -0.23 mag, 5.45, 8.77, 8.65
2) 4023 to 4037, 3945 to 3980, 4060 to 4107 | -0.20 mag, 4.49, 8.57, 9.2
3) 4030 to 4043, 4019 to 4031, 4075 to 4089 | 0.13 mag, 9.35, 8.36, 9.77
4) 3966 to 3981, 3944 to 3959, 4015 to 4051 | 0.46 mag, 5.18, 4.04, 8.63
